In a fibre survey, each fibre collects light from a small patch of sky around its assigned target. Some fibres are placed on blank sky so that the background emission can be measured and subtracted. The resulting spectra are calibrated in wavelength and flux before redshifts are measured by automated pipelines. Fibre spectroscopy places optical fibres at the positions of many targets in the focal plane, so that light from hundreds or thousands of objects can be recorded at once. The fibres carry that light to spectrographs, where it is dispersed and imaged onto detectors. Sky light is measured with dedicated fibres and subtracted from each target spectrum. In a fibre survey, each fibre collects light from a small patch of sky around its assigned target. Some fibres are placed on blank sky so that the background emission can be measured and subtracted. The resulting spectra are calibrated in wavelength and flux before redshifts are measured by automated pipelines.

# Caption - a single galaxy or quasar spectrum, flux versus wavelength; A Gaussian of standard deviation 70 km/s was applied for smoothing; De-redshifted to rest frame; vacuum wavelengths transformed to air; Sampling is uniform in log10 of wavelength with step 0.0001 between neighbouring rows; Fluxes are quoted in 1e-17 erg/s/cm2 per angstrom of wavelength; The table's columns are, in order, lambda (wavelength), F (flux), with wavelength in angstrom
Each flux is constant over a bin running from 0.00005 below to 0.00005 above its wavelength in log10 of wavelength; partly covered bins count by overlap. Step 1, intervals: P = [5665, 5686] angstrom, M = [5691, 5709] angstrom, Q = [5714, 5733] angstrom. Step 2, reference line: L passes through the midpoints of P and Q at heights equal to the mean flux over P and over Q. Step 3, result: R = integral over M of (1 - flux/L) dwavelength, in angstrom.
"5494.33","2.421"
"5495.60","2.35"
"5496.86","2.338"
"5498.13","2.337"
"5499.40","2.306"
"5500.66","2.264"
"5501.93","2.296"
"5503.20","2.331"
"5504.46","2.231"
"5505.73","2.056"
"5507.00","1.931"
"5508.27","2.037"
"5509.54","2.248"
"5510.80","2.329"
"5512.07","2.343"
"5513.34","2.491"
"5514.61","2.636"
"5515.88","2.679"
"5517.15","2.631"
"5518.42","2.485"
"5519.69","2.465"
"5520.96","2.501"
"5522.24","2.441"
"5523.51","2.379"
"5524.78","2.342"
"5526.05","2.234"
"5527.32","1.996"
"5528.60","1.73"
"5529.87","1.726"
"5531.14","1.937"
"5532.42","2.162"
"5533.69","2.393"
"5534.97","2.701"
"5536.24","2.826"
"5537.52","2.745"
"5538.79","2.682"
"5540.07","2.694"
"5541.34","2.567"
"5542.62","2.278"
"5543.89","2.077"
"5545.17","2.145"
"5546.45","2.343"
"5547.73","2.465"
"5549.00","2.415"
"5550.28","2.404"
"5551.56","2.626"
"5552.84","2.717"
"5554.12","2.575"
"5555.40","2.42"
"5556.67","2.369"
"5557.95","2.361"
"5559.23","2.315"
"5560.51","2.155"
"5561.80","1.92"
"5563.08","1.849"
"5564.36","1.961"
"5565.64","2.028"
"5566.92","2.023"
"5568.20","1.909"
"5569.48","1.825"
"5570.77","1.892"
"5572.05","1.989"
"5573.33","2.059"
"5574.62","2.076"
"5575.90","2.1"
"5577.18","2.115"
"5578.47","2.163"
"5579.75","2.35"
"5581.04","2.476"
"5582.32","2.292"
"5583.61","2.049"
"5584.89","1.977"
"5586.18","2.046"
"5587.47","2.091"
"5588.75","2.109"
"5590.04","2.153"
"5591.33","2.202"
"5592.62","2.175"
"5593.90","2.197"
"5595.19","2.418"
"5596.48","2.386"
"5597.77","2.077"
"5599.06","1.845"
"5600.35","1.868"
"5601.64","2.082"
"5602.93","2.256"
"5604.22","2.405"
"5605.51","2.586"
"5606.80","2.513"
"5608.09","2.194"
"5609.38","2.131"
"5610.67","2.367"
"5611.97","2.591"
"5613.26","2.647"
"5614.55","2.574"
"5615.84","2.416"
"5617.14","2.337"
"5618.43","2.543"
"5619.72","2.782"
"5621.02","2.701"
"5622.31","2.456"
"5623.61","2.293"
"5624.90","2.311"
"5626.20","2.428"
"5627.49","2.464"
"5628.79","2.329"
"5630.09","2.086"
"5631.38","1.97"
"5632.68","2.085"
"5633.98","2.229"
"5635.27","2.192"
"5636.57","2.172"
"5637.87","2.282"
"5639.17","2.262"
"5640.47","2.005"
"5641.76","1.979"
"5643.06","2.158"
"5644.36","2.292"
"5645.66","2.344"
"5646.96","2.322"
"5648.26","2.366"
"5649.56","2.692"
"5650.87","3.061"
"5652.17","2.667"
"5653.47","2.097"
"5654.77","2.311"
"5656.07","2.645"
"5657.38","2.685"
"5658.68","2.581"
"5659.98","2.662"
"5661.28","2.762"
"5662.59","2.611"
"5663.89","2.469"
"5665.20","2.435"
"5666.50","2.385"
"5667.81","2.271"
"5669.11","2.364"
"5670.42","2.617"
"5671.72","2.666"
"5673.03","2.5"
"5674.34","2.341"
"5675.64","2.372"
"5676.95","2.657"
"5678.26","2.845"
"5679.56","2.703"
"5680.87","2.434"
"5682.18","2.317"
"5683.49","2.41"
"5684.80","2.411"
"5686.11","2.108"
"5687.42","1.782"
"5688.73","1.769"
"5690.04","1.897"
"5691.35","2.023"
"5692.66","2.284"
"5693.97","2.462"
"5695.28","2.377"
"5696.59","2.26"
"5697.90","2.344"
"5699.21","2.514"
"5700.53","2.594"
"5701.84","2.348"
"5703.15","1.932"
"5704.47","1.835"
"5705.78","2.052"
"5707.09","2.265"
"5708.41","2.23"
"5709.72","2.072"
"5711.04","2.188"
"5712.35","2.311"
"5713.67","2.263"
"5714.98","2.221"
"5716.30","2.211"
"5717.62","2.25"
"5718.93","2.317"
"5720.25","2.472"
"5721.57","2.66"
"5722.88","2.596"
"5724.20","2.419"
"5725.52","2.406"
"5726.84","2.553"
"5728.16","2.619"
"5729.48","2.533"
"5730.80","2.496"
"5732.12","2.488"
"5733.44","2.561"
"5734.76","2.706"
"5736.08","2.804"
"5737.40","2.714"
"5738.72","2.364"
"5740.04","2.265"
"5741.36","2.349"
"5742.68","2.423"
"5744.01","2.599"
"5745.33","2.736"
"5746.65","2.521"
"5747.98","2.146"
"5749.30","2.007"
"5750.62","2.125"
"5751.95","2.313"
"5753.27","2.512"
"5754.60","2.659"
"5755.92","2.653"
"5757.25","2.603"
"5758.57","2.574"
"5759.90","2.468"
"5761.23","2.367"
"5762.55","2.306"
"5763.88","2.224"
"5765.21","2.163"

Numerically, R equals 1.5 angstrom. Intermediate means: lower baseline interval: 2.47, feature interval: 2.26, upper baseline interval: 2.44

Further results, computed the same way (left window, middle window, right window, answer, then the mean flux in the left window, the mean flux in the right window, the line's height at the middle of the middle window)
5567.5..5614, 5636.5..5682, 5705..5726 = -4.2 angstrom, 2.18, 2.31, 2.25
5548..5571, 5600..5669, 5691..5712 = -4.8 angstrom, 2.22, 2.24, 2.23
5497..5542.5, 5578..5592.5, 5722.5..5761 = 1.3 angstrom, 2.35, 2.49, 2.39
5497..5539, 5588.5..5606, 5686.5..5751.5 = 1.0 angstrom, 2.33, 2.33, 2.33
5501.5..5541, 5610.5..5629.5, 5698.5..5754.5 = -1.0 angstrom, 2.35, 2.38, 2.36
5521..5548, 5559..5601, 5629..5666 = 4.6 angstrom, 2.33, 2.37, 2.35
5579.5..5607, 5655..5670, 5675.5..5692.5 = -1.8 angstrom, 2.2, 2.28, 2.26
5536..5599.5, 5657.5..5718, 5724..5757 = 1.7 angstrom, 2.24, 2.48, 2.41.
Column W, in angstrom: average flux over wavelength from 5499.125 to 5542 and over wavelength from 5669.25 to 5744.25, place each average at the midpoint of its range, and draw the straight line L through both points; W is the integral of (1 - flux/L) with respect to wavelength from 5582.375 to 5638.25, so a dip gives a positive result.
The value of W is 1.9 angstrom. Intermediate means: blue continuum 2.35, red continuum 2.37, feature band 2.28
